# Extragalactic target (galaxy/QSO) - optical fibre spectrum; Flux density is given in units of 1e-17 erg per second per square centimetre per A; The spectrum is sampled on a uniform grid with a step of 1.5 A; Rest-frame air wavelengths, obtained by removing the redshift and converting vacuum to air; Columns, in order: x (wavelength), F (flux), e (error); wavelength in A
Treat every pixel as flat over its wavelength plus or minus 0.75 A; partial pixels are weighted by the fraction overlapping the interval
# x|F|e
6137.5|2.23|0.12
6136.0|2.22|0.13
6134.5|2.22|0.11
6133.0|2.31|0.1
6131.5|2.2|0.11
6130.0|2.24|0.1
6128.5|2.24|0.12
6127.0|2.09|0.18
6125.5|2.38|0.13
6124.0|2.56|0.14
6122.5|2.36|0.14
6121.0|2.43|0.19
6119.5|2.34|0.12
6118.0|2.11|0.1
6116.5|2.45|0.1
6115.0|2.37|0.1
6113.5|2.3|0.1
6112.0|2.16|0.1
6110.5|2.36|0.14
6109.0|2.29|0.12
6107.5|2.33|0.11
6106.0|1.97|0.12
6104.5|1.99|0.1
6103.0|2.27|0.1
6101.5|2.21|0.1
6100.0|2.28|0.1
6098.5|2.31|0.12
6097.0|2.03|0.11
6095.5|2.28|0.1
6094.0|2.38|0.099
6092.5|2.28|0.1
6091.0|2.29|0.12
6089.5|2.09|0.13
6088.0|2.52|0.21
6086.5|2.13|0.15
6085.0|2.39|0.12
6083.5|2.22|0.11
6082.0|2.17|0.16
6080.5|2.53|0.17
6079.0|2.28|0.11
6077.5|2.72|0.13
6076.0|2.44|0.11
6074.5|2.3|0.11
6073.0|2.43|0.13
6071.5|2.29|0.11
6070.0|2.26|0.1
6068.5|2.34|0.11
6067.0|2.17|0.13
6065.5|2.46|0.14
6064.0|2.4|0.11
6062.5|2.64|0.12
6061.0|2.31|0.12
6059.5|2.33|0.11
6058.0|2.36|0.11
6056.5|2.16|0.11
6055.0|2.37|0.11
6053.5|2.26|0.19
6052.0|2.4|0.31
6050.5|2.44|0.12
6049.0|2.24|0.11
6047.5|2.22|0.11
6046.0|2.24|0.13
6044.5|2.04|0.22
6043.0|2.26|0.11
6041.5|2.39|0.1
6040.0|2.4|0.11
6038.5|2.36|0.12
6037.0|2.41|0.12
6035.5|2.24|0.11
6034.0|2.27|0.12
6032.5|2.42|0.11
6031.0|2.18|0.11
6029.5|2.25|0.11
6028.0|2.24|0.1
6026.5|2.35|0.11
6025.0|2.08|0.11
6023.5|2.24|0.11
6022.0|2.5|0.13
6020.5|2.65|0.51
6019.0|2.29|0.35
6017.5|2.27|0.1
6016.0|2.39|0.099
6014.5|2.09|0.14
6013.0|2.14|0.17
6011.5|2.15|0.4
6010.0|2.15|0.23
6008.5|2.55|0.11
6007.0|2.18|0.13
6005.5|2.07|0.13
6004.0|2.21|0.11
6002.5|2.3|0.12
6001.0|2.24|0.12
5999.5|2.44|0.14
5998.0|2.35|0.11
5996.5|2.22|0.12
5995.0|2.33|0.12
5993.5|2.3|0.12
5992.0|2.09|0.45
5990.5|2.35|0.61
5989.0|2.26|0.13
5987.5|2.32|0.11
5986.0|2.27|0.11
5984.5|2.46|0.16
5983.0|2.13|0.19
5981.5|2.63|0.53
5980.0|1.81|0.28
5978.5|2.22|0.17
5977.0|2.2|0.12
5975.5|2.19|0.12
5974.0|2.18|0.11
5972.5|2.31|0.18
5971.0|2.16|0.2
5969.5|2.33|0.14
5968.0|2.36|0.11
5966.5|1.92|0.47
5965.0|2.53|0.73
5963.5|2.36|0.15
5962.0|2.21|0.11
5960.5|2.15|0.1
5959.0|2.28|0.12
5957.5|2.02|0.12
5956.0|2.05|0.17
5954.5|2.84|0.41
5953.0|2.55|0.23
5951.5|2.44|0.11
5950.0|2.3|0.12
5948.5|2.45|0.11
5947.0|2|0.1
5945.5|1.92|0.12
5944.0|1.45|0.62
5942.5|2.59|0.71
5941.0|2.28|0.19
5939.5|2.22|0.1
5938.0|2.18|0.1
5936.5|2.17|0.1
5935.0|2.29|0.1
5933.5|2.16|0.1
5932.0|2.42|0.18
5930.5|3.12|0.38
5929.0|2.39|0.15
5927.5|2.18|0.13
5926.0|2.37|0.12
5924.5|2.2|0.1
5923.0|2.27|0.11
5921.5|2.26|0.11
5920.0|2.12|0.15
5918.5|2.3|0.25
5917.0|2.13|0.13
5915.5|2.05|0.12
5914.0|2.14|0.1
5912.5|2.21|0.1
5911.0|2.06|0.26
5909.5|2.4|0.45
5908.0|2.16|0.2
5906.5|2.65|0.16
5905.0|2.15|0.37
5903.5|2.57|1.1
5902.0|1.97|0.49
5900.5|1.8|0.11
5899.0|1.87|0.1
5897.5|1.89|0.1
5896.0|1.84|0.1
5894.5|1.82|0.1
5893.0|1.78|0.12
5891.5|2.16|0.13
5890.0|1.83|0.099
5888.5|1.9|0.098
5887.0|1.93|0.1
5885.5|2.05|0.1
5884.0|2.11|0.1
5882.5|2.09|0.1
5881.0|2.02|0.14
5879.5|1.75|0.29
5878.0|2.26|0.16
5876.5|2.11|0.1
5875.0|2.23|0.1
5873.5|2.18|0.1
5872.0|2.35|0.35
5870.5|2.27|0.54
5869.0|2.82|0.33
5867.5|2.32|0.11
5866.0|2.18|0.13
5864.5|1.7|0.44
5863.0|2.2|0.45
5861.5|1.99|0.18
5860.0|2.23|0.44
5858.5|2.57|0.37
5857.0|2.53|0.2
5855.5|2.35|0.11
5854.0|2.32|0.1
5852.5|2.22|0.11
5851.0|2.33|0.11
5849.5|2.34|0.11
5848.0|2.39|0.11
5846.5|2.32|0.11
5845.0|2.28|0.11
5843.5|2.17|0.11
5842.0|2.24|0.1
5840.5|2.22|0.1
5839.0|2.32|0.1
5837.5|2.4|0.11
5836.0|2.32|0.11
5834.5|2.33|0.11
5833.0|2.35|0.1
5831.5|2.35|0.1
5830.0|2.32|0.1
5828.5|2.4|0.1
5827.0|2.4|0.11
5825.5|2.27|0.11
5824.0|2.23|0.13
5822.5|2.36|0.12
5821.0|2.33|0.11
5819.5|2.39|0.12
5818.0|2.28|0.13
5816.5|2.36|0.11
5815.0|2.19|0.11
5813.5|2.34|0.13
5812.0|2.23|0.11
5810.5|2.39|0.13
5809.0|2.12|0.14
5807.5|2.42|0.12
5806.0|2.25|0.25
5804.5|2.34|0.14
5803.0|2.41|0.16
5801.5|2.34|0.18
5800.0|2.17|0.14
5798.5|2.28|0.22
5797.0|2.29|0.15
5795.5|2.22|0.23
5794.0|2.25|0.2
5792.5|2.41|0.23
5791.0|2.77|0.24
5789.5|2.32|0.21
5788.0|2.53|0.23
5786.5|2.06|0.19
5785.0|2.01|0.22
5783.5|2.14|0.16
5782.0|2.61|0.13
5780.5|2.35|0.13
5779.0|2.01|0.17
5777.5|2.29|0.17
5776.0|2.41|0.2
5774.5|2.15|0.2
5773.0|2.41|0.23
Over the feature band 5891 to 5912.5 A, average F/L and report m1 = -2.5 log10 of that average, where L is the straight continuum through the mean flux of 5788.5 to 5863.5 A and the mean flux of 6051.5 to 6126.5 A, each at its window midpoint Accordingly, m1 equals 0.12 mag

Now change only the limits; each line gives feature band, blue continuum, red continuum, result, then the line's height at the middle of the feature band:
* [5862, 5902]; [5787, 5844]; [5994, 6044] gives 0.13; 2.31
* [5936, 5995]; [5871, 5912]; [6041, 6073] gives -0.03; 2.18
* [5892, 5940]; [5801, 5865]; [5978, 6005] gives 0.05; 2.29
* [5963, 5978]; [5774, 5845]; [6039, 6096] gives 0.03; 2.32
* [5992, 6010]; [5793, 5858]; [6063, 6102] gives 0.02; 2.32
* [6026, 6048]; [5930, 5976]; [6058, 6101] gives 0.01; 2.31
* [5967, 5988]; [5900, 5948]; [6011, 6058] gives 0.00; 2.26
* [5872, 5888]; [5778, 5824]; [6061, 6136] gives 0.11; 2.3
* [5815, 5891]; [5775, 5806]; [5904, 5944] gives 0.02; 2.29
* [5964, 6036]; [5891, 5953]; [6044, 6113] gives -0.01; 2.24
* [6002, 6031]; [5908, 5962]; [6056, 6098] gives 0.01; 2.3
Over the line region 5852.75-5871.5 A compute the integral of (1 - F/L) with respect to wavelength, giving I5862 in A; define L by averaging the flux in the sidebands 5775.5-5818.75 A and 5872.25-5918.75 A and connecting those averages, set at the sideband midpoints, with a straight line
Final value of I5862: -1.2 A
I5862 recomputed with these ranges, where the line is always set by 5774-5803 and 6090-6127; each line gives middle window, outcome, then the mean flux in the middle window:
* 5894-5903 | 1.6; 1.89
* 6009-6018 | 0.3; 2.21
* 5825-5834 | -0.2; 2.35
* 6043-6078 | -0.9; 2.34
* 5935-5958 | 0.5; 2.23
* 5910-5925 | 0.7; 2.18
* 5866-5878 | -0.1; 2.31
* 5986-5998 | 0.1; 2.27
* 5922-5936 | -0.5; 2.37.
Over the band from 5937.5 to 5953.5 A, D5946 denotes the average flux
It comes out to 2.21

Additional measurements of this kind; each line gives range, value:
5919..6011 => 2.27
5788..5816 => 2.32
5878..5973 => 2.18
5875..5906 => 2.01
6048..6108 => 2.31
